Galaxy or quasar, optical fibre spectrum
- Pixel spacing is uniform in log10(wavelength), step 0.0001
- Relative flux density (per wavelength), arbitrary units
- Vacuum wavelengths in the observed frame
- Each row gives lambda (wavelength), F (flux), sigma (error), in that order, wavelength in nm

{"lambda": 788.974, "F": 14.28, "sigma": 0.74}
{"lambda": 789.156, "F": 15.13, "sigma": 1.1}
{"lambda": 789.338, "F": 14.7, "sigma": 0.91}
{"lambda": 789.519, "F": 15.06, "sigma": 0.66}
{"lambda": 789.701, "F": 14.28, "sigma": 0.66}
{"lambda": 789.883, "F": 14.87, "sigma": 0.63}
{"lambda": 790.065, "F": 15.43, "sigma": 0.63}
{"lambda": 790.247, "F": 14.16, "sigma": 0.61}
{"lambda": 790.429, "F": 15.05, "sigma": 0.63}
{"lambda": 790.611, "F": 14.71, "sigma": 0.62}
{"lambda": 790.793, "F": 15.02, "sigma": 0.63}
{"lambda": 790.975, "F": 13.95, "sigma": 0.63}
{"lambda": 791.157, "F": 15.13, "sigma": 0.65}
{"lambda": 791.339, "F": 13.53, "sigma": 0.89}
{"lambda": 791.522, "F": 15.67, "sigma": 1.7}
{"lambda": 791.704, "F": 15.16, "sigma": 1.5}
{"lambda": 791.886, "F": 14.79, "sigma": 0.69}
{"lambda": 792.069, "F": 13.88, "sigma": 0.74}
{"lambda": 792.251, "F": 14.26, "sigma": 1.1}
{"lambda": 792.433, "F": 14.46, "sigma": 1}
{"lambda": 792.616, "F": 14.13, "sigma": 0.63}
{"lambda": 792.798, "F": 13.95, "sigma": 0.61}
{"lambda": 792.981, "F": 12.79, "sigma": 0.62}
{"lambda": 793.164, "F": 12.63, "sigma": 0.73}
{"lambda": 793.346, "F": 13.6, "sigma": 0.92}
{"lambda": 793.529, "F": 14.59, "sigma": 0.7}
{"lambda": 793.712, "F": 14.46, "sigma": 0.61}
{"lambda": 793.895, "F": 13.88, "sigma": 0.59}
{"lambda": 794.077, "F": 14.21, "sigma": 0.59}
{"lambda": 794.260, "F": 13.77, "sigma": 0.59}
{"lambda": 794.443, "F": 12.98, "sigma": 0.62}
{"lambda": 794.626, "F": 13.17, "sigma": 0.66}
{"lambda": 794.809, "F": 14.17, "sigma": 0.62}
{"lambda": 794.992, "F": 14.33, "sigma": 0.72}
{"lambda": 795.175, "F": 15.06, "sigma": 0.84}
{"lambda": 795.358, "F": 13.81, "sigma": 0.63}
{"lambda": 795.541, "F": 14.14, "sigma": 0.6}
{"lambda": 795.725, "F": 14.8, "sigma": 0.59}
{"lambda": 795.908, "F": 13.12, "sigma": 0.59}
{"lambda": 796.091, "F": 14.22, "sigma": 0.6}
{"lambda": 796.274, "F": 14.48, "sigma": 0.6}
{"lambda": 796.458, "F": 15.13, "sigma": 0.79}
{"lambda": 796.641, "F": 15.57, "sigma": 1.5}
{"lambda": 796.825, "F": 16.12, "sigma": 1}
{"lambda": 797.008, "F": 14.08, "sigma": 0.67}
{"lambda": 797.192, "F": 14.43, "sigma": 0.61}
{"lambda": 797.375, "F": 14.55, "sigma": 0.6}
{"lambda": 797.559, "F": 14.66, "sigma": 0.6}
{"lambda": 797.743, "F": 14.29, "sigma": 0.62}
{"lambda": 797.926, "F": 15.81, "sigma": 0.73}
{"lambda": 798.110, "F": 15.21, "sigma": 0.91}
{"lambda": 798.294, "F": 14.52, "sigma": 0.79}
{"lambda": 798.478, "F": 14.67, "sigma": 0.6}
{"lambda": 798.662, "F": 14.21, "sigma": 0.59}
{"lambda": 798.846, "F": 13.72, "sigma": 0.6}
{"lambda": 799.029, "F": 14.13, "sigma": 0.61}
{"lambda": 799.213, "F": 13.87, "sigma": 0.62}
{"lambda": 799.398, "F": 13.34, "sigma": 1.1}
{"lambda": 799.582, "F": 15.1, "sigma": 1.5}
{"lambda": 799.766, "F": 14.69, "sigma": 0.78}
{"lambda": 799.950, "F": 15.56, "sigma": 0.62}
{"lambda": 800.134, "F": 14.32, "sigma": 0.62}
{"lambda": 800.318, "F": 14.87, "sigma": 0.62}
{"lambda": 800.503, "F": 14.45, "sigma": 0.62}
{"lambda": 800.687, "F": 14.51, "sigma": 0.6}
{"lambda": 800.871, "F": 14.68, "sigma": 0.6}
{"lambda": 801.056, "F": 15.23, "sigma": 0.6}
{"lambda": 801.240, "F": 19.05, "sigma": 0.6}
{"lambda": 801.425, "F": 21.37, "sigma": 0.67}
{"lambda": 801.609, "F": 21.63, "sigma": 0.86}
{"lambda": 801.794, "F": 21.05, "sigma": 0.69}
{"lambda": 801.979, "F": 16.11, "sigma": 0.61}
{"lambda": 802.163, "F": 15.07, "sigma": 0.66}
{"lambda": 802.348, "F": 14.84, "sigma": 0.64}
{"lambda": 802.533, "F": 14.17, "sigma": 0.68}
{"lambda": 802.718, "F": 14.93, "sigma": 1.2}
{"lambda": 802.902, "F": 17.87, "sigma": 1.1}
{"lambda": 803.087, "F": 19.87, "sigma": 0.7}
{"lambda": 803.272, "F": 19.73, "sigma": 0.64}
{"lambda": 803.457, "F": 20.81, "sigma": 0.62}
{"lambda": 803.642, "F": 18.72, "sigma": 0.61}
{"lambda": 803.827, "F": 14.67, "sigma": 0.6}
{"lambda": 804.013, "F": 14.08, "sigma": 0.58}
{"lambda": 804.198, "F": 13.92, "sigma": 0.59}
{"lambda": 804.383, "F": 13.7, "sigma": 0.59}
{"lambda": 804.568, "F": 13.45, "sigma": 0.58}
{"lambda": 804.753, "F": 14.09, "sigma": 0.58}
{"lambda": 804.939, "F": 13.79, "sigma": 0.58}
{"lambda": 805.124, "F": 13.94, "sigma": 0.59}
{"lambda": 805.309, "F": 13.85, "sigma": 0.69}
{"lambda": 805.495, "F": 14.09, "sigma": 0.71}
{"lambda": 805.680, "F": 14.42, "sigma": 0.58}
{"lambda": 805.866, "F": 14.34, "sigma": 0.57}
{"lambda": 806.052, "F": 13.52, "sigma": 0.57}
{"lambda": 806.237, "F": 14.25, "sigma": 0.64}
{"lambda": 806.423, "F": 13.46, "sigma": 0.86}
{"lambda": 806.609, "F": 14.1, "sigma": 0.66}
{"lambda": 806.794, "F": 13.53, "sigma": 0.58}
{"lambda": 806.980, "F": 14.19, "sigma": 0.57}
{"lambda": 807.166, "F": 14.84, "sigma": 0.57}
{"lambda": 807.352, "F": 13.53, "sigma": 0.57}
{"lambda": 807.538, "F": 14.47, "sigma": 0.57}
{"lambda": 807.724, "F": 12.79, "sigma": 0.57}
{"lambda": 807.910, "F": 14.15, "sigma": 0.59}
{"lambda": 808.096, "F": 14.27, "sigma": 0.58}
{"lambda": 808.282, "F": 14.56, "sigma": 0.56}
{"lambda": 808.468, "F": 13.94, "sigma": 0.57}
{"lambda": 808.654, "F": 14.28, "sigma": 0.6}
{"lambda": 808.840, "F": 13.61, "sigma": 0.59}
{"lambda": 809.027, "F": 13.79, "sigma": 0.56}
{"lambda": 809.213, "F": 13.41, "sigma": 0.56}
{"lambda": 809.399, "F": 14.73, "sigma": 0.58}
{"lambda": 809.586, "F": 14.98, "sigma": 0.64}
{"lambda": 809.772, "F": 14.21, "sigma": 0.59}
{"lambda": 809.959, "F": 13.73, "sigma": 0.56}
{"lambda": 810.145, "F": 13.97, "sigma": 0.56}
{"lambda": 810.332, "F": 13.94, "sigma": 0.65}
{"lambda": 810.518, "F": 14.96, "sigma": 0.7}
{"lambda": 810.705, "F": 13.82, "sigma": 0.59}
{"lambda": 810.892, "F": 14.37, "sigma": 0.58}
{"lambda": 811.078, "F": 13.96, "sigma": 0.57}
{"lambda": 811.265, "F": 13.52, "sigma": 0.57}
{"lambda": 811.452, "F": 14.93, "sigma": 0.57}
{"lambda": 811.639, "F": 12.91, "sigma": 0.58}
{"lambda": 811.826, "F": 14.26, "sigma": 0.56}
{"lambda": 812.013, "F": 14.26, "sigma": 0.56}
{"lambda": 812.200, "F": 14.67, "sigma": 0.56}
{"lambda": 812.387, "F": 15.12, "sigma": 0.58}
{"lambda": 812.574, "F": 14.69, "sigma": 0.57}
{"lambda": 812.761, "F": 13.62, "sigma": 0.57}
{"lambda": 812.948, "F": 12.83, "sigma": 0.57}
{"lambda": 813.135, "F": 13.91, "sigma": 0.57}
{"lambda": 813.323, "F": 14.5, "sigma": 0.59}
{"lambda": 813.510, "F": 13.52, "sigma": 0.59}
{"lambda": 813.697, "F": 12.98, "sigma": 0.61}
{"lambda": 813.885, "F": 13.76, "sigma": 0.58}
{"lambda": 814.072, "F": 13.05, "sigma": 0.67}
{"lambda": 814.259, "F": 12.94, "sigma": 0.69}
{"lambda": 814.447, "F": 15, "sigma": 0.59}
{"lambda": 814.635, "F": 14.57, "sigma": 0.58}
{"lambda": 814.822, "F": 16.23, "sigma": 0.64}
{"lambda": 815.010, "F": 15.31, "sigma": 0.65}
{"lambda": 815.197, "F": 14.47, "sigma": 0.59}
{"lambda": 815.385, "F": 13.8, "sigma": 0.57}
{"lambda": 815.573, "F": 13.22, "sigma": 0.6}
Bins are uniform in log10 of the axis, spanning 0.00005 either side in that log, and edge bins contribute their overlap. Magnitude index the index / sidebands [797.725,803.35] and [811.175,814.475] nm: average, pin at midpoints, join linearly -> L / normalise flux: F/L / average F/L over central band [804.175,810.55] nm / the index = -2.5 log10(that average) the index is 0.06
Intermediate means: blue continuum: 15.9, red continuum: 13.9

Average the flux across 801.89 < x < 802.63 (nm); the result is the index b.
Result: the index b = 15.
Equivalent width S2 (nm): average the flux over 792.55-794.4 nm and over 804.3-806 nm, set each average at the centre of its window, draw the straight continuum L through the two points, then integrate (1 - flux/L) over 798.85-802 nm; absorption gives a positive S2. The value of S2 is -0.49 nm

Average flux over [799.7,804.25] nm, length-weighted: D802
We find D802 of 16.7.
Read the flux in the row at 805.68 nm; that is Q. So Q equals 14.42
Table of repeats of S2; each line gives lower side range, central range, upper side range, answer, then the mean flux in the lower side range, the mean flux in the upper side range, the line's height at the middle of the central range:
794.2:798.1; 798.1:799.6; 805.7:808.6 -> 0.01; 14.4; 14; 14.3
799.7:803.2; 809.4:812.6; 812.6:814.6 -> 0.01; 16.6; 13.7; 14.3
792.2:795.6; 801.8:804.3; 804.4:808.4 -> -0.49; 13.9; 14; 14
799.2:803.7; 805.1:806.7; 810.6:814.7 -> 0.16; 16.7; 14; 15.6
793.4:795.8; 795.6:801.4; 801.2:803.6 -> 0.46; 14.1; 18.2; 16.1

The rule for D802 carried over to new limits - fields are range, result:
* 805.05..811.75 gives 14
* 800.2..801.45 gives 16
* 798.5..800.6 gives 14.4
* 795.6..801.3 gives 14.7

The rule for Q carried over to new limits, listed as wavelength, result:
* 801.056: 15.23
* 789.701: 14.28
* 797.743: 14.29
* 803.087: 19.87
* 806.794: 13.53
